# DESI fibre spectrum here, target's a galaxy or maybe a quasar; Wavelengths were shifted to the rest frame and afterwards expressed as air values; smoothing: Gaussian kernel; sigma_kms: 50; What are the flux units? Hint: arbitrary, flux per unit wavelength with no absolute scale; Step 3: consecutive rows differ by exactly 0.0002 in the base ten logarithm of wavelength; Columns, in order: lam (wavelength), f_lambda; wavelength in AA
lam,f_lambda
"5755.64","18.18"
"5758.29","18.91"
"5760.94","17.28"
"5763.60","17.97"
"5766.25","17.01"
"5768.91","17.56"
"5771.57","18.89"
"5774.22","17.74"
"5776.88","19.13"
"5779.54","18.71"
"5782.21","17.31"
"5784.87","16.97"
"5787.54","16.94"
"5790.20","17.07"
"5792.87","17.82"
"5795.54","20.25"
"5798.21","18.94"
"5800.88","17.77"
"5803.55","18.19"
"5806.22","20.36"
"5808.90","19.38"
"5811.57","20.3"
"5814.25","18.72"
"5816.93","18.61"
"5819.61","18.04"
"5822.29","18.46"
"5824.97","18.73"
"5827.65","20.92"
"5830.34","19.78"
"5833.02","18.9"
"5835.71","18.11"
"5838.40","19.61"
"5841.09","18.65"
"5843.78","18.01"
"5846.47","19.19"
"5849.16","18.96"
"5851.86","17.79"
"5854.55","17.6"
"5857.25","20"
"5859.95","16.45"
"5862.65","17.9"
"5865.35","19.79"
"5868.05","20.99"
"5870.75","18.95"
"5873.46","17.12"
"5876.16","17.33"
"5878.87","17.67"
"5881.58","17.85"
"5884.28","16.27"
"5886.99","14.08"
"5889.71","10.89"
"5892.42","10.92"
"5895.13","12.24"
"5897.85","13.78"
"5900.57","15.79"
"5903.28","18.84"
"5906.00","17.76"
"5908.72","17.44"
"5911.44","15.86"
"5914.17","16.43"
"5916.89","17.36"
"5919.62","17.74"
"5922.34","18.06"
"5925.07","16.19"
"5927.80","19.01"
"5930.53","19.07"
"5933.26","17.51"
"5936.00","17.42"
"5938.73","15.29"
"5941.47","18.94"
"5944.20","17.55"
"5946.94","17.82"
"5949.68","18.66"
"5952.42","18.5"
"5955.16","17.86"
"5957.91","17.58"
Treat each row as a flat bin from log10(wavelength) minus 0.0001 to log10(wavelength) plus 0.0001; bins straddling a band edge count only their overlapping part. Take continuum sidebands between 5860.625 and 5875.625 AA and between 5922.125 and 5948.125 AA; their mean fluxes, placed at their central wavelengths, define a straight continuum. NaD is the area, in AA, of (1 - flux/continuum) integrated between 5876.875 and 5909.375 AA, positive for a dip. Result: 5.4 AA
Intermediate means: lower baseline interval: 18.8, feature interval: 15.3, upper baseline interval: 17.7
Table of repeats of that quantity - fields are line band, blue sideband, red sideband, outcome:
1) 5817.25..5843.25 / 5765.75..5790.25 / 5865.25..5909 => -3.0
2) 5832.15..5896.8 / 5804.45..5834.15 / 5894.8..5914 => 1.5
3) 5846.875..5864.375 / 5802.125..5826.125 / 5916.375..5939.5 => 0.2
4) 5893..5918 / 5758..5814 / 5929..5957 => 2.7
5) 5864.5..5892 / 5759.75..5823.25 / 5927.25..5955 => 1.9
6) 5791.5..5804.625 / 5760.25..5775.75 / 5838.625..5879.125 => -0.4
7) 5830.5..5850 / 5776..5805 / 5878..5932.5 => -1.8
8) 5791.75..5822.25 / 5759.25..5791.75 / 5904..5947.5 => -2.2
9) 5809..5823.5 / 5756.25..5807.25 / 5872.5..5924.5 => -1.1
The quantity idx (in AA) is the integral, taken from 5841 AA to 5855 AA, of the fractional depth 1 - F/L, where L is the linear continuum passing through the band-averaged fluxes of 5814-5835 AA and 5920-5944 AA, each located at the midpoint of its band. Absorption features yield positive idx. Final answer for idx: 0.2 AA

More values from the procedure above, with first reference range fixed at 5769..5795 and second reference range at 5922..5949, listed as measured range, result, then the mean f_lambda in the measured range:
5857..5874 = -0.9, 18.7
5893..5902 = 2.0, 13.7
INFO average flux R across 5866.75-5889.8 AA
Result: 17.1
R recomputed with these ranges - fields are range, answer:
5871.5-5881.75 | 17.5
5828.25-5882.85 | 18.6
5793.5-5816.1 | 19.2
